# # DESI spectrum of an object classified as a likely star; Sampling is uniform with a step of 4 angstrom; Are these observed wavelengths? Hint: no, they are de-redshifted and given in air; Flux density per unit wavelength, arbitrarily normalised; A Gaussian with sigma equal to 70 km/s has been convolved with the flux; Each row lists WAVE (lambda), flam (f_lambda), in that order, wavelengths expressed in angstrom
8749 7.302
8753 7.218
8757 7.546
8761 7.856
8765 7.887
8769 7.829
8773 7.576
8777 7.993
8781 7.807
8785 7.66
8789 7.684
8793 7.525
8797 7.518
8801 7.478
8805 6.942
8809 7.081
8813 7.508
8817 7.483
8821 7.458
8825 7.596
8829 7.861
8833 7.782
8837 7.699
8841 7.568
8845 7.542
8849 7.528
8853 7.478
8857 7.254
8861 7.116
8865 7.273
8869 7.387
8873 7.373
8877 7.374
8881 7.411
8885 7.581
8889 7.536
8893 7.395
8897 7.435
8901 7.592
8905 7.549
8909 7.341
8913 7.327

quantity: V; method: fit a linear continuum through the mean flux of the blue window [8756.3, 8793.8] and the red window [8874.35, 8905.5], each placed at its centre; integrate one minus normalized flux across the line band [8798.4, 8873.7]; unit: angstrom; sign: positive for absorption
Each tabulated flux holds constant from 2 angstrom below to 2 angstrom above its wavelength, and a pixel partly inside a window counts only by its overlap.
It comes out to 1.6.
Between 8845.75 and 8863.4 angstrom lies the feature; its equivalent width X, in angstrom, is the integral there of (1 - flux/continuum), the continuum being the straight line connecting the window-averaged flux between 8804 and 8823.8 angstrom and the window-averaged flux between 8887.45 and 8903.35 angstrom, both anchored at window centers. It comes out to 0.1 angstrom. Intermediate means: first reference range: 7.32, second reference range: 7.49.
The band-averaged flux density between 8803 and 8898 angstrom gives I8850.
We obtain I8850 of 7.44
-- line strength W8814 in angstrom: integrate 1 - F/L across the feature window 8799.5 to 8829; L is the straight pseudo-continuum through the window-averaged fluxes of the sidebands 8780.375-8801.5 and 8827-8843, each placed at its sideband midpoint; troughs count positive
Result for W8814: 1.06 angstrom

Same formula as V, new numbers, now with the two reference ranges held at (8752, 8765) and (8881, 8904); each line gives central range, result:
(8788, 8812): 0.69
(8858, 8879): 0.61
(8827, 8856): -0.30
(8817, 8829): -0.02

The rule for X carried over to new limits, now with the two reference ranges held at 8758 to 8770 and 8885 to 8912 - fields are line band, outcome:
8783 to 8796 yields 0.3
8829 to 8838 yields -0.1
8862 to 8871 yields 0.3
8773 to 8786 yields 0.0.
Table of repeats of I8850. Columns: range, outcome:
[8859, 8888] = 7.37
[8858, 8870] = 7.25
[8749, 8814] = 7.56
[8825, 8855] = 7.63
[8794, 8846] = 7.5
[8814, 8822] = 7.48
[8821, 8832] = 7.68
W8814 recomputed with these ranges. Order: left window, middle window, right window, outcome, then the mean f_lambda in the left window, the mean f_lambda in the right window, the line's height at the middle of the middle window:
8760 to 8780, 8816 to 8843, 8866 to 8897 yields -0.09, 7.83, 7.43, 7.62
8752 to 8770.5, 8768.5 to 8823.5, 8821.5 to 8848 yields 1.02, 7.69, 7.66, 7.67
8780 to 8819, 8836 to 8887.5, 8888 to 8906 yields 0.40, 7.46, 7.5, 7.48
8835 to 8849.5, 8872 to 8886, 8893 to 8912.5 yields 0.15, 7.59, 7.46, 7.51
